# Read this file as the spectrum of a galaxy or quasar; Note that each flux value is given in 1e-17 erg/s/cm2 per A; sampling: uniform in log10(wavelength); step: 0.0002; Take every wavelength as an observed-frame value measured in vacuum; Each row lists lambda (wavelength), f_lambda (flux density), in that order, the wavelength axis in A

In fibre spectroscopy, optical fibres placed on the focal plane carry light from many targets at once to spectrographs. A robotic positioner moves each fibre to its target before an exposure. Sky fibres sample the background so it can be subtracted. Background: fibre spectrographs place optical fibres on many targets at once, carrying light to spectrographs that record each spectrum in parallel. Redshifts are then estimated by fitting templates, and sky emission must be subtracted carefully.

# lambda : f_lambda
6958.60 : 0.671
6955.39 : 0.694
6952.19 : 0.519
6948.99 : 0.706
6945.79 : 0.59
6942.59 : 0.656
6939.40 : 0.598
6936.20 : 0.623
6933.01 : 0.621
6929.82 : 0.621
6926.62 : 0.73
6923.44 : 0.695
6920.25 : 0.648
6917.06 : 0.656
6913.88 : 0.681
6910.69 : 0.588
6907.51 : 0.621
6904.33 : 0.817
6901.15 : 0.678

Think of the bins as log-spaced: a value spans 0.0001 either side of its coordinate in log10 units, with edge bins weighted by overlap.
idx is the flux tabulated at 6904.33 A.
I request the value 0.817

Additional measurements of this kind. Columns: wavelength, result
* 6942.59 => 0.656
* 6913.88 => 0.681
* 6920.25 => 0.648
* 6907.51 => 0.621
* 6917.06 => 0.656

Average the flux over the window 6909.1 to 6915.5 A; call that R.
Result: 0.634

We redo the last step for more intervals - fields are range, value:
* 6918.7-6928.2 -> 0.692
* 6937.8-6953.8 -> 0.614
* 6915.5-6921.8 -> 0.652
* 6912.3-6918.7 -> 0.668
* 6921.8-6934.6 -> 0.667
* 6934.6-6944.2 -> 0.626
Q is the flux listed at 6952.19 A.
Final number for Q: 0.519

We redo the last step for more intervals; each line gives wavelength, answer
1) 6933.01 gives 0.621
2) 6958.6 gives 0.671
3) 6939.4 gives 0.598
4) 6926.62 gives 0.73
